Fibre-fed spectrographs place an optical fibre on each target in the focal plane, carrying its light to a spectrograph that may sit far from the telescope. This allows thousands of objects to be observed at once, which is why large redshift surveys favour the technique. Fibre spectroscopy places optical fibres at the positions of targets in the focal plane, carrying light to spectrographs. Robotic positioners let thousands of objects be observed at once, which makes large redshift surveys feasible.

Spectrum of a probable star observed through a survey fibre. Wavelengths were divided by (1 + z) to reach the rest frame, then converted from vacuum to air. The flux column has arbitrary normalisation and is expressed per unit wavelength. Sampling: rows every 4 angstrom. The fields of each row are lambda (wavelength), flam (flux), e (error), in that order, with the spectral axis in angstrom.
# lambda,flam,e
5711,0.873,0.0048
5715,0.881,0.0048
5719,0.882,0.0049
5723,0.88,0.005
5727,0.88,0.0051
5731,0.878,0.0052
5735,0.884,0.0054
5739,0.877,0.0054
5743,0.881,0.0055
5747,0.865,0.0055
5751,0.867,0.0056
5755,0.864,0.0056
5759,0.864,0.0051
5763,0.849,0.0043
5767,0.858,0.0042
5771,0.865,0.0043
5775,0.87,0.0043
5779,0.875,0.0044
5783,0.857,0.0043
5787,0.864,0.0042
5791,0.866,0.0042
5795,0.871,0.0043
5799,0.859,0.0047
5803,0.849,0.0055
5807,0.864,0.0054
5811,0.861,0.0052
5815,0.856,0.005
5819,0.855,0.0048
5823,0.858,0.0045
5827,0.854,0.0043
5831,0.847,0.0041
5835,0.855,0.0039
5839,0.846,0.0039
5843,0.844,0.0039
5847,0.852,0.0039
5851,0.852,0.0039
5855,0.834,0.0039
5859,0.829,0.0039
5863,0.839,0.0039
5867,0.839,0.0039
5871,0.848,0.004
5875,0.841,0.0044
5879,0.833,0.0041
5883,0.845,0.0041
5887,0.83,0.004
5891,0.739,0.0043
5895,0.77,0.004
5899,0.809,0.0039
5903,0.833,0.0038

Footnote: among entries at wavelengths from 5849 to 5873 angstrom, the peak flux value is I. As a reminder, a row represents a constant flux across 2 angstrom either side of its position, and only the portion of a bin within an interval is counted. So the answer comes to 0.852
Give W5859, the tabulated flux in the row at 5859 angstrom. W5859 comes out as 0.829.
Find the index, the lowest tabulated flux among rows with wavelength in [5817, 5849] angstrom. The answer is 0.844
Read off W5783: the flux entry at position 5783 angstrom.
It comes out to 0.857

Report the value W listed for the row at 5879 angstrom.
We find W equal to 0.833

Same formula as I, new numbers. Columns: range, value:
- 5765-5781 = 0.875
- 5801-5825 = 0.864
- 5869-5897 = 0.848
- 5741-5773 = 0.881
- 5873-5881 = 0.841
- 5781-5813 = 0.871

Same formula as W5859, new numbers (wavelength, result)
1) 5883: 0.845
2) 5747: 0.865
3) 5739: 0.877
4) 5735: 0.884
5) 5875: 0.841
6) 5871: 0.848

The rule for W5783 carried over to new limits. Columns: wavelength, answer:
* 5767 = 0.858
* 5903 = 0.833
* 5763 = 0.849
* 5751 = 0.867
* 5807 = 0.864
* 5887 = 0.83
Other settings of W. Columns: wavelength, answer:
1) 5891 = 0.739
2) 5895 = 0.77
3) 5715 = 0.881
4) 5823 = 0.858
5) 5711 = 0.873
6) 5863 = 0.839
